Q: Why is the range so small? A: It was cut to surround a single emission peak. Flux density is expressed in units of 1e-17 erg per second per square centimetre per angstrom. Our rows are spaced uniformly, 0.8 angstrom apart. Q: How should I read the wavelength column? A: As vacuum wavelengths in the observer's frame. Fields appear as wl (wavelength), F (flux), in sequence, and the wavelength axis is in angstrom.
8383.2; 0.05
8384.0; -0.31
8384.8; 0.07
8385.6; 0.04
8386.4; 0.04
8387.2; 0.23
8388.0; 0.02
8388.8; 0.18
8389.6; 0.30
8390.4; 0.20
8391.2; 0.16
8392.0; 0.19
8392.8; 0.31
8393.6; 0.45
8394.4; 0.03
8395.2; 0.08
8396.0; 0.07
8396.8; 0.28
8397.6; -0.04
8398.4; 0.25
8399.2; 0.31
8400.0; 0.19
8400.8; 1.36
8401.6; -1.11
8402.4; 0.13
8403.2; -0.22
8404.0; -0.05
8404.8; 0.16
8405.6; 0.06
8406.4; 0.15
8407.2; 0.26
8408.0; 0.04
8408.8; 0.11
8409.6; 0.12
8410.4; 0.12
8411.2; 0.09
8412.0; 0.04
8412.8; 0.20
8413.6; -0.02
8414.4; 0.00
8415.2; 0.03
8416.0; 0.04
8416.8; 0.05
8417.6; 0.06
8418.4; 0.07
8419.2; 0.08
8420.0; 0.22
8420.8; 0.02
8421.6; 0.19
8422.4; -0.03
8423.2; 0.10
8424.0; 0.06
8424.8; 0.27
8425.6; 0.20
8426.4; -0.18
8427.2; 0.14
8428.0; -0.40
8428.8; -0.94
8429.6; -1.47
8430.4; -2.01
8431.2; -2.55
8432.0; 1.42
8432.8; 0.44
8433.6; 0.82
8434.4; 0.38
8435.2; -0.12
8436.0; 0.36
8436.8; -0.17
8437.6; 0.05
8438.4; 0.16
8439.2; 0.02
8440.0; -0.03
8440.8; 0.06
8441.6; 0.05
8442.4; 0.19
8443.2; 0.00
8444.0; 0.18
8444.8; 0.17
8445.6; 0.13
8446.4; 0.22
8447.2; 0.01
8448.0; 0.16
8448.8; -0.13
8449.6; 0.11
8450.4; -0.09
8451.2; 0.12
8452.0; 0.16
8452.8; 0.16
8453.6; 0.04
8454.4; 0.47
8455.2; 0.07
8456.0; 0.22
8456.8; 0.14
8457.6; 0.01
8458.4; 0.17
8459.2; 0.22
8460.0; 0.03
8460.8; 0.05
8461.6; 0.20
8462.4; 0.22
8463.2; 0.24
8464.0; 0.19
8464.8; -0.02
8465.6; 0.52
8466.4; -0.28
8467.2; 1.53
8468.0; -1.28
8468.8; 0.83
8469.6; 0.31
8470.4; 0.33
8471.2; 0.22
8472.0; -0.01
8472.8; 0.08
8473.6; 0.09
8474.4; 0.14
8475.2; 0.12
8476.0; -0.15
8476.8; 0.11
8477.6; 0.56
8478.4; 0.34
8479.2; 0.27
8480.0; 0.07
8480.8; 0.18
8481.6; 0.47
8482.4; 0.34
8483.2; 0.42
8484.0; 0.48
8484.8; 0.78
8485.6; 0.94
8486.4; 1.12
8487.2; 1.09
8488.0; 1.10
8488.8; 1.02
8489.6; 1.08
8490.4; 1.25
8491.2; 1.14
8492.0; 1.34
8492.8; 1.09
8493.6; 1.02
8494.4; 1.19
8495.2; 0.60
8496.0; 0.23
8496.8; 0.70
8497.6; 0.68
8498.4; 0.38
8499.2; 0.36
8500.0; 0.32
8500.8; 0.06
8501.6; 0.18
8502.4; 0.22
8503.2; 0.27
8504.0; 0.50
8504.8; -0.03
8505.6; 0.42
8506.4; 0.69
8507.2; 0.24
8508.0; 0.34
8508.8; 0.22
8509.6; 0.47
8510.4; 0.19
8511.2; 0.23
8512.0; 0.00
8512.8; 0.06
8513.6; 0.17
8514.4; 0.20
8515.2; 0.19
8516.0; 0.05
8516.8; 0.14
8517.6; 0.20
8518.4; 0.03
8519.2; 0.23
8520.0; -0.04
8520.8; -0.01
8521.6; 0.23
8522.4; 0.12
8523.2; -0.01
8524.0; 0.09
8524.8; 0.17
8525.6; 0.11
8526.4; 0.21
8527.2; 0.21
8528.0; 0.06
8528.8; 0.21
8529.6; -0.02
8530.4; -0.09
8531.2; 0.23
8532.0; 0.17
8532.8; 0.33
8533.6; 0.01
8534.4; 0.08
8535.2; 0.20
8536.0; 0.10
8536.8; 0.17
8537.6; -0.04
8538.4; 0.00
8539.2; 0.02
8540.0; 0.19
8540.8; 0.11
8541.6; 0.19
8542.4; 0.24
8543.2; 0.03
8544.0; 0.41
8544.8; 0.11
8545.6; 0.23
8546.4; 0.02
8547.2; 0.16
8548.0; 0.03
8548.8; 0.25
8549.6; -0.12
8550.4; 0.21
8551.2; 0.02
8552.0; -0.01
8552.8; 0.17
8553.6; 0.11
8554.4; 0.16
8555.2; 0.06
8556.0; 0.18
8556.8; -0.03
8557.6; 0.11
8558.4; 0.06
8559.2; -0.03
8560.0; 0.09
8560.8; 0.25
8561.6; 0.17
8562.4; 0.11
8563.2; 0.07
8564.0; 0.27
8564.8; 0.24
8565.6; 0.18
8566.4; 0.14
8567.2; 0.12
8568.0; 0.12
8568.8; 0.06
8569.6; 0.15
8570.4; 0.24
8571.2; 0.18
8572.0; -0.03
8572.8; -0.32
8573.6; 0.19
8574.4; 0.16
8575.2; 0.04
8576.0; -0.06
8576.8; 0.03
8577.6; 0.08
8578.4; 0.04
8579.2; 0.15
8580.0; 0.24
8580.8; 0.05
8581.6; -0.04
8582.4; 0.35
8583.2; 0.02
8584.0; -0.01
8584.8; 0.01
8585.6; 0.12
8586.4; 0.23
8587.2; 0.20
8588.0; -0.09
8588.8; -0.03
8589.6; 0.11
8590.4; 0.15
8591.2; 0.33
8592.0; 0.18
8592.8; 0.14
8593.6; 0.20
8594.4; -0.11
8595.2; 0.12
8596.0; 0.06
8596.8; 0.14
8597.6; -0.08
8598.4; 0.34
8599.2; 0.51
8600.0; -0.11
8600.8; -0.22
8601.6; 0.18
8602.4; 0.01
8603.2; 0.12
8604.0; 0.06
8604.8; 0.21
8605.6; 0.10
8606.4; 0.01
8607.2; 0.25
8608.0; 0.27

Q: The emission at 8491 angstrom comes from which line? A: [O II] 3727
